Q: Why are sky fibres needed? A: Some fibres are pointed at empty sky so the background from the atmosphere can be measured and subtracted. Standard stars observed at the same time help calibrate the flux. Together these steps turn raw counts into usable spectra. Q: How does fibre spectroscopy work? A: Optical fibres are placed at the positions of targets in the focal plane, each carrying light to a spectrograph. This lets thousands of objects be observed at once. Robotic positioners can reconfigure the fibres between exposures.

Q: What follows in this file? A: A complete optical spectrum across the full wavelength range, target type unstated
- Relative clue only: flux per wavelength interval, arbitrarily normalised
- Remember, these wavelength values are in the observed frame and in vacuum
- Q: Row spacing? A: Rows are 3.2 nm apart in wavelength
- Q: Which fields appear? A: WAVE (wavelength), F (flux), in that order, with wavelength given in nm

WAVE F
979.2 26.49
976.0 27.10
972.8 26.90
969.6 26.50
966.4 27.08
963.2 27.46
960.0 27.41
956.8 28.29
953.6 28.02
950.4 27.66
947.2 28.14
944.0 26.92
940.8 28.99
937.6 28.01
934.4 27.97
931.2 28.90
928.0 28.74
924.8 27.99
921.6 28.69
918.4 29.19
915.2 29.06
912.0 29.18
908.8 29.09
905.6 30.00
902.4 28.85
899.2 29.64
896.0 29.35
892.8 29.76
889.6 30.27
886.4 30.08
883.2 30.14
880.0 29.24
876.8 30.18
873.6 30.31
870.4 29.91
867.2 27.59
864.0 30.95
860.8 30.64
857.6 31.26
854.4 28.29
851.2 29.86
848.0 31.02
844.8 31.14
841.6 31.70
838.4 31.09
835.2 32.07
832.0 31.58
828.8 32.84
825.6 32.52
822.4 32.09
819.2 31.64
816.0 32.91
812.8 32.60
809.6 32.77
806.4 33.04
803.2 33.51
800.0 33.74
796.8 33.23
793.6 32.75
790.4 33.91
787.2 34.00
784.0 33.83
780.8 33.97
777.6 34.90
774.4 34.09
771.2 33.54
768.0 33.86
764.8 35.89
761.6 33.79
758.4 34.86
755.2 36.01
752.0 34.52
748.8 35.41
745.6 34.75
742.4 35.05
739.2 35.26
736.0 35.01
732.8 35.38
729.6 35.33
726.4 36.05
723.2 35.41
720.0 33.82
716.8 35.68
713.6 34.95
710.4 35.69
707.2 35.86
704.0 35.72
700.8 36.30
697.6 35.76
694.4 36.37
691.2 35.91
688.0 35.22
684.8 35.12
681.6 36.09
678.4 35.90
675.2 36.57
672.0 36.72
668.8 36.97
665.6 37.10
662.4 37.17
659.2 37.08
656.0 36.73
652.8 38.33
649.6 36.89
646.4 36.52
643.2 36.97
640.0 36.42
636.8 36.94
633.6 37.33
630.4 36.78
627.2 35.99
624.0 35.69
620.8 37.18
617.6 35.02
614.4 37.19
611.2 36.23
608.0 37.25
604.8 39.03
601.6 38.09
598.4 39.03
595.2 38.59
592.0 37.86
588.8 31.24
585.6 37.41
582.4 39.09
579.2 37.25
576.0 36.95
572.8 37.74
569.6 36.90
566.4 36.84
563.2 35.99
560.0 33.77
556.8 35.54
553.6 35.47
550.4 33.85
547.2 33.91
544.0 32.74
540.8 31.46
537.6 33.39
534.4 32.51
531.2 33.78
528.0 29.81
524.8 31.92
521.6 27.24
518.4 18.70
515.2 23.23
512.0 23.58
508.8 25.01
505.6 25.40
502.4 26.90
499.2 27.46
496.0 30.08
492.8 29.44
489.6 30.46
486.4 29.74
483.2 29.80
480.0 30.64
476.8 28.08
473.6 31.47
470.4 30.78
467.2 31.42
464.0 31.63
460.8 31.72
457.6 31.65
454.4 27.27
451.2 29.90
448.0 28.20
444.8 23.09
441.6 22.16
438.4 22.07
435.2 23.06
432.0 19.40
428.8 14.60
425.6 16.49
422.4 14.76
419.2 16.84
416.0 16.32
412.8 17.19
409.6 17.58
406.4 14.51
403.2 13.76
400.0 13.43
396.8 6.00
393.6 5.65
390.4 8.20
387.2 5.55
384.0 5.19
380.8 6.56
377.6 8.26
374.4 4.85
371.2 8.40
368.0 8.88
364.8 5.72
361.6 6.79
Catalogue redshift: 0.000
